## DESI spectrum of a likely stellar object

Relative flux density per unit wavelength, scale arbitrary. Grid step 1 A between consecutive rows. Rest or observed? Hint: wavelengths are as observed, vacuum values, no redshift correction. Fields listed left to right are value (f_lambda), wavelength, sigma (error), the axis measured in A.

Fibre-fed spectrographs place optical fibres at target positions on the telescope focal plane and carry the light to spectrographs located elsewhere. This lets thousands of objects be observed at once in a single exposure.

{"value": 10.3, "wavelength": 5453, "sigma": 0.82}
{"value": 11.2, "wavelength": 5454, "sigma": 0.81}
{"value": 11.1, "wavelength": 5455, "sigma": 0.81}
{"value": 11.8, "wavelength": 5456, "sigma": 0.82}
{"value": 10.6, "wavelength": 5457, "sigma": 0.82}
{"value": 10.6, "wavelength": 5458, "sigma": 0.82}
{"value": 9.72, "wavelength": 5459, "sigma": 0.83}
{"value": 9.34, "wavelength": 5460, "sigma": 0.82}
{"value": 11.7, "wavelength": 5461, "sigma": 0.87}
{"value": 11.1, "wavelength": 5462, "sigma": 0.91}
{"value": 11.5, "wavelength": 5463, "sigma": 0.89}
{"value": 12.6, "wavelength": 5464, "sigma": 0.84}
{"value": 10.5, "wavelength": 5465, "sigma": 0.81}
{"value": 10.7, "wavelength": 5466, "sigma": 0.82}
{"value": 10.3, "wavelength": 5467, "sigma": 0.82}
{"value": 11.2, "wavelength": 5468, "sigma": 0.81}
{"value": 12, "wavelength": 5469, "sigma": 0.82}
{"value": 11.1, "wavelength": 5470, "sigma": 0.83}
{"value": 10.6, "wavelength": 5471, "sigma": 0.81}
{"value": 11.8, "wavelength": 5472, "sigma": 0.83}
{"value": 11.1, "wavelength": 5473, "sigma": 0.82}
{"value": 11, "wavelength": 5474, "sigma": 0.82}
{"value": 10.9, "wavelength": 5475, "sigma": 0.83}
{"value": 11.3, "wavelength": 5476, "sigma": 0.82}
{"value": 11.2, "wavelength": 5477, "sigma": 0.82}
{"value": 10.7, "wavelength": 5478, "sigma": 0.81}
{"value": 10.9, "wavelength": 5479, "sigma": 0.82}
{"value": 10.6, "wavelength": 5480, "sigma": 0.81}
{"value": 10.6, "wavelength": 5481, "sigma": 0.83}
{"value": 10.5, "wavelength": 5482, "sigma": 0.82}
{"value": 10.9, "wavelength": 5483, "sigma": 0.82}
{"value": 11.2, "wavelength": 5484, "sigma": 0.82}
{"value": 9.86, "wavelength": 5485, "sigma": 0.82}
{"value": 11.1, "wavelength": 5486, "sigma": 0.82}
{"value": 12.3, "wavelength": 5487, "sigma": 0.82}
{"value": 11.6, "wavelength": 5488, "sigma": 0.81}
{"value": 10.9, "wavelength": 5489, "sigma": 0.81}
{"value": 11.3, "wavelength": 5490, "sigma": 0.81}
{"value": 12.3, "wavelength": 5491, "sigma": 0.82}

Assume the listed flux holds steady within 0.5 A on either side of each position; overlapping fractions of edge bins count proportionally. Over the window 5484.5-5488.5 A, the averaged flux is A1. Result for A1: 11.2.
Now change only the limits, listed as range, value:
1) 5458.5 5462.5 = 10.5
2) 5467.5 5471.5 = 11.2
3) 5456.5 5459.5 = 10.3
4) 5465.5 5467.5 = 10.5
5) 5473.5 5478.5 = 11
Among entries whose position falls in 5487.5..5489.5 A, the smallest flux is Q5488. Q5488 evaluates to 10.9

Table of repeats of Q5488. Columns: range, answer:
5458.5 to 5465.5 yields 9.34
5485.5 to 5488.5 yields 11.1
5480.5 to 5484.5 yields 10.5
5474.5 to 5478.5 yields 10.7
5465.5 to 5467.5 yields 10.3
